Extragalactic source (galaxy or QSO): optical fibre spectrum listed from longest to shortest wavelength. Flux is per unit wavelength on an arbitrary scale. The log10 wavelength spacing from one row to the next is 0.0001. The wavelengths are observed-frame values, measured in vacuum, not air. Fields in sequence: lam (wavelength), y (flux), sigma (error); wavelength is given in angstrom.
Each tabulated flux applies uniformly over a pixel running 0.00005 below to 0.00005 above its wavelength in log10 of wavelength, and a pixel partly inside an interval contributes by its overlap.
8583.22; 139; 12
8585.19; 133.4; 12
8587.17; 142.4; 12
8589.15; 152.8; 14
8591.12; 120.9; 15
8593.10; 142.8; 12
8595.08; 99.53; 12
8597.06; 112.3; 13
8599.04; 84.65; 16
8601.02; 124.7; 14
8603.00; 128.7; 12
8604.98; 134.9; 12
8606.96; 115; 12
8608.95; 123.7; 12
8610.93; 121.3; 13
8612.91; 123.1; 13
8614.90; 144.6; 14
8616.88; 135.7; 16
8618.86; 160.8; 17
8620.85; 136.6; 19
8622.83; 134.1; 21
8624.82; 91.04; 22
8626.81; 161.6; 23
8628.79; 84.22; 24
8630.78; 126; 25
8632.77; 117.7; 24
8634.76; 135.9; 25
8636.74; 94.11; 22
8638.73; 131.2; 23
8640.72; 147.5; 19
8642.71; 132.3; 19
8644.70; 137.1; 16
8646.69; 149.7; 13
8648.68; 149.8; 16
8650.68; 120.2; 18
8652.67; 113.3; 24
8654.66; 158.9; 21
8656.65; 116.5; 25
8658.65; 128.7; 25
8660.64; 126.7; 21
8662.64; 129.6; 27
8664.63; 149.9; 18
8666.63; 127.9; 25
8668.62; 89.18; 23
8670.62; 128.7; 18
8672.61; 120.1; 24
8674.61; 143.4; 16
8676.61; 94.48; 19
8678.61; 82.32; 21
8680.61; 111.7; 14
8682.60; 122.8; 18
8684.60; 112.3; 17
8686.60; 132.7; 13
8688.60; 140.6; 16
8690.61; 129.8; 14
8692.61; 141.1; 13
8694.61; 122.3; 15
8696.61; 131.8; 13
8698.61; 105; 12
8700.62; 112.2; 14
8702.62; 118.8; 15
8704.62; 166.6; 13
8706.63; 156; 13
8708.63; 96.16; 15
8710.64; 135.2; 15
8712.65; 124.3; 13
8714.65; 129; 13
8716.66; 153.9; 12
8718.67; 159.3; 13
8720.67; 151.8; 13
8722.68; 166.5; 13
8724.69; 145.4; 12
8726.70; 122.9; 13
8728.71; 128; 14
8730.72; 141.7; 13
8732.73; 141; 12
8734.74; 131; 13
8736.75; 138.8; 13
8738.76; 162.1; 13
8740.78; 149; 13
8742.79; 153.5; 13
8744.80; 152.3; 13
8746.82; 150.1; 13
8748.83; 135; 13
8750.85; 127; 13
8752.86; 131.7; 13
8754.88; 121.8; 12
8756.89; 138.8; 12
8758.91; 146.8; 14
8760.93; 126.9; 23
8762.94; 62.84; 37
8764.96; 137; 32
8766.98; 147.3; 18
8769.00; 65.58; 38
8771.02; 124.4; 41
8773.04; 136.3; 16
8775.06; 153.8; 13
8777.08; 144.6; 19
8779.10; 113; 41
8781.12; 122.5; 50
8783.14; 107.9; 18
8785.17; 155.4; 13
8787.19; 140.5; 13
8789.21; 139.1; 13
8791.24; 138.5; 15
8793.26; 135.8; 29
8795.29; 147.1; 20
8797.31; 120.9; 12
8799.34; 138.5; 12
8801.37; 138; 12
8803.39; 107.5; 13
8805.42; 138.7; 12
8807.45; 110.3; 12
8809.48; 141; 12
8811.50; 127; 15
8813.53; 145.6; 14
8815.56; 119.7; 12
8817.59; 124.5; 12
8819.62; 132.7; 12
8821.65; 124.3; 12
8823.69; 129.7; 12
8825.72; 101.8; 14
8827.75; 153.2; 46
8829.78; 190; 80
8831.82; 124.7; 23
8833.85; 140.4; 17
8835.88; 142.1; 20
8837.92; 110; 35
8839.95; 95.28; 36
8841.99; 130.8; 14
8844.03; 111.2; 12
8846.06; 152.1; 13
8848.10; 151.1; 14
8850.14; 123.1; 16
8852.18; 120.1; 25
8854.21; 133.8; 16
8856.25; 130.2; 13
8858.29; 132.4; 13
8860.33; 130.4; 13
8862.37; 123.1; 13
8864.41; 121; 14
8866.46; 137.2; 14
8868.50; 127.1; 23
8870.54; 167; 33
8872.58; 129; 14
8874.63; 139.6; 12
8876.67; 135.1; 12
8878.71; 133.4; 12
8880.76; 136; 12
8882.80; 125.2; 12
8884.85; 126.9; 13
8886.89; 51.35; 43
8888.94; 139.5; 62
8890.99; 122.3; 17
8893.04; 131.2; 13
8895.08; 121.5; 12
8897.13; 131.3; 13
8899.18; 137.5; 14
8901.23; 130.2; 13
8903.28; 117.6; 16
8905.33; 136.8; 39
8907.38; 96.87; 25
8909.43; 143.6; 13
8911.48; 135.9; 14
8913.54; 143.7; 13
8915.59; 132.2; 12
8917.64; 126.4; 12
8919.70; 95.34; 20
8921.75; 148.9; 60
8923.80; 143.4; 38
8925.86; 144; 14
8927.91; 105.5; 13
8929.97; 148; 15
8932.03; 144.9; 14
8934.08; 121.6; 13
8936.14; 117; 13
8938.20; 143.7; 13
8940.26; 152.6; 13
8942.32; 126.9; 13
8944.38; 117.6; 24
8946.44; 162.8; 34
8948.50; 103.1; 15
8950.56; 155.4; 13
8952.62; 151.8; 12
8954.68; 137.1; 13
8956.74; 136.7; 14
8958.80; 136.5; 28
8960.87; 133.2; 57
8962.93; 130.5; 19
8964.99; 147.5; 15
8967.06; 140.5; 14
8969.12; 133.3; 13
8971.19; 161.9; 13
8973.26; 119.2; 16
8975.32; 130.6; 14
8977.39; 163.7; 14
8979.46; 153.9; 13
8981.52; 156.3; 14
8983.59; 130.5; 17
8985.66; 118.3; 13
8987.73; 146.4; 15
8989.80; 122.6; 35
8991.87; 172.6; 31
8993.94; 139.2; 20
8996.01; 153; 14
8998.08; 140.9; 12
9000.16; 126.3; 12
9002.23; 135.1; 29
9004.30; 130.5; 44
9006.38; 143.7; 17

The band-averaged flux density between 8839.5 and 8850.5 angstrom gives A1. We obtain 129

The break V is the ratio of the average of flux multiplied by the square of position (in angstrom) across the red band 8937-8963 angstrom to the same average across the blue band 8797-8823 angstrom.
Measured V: 1.11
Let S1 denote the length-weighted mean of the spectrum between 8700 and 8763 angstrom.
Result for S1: 138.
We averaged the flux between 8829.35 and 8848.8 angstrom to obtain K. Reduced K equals 133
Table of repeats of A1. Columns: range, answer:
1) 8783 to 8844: 132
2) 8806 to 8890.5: 130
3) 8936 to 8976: 137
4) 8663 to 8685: 117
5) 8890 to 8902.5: 129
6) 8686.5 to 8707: 132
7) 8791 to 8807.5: 131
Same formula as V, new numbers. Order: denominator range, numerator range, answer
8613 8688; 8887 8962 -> 1.11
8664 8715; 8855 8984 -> 1.13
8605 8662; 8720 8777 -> 1.07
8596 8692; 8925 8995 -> 1.19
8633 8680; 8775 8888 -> 1.08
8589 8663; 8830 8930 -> 1.07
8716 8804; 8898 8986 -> 1.04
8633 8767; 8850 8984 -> 1.06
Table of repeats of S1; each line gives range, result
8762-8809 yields 127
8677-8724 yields 130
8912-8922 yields 128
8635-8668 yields 132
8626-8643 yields 125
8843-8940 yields 130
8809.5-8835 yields 135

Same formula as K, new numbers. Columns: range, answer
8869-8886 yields 136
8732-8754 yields 143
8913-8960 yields 134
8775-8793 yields 134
